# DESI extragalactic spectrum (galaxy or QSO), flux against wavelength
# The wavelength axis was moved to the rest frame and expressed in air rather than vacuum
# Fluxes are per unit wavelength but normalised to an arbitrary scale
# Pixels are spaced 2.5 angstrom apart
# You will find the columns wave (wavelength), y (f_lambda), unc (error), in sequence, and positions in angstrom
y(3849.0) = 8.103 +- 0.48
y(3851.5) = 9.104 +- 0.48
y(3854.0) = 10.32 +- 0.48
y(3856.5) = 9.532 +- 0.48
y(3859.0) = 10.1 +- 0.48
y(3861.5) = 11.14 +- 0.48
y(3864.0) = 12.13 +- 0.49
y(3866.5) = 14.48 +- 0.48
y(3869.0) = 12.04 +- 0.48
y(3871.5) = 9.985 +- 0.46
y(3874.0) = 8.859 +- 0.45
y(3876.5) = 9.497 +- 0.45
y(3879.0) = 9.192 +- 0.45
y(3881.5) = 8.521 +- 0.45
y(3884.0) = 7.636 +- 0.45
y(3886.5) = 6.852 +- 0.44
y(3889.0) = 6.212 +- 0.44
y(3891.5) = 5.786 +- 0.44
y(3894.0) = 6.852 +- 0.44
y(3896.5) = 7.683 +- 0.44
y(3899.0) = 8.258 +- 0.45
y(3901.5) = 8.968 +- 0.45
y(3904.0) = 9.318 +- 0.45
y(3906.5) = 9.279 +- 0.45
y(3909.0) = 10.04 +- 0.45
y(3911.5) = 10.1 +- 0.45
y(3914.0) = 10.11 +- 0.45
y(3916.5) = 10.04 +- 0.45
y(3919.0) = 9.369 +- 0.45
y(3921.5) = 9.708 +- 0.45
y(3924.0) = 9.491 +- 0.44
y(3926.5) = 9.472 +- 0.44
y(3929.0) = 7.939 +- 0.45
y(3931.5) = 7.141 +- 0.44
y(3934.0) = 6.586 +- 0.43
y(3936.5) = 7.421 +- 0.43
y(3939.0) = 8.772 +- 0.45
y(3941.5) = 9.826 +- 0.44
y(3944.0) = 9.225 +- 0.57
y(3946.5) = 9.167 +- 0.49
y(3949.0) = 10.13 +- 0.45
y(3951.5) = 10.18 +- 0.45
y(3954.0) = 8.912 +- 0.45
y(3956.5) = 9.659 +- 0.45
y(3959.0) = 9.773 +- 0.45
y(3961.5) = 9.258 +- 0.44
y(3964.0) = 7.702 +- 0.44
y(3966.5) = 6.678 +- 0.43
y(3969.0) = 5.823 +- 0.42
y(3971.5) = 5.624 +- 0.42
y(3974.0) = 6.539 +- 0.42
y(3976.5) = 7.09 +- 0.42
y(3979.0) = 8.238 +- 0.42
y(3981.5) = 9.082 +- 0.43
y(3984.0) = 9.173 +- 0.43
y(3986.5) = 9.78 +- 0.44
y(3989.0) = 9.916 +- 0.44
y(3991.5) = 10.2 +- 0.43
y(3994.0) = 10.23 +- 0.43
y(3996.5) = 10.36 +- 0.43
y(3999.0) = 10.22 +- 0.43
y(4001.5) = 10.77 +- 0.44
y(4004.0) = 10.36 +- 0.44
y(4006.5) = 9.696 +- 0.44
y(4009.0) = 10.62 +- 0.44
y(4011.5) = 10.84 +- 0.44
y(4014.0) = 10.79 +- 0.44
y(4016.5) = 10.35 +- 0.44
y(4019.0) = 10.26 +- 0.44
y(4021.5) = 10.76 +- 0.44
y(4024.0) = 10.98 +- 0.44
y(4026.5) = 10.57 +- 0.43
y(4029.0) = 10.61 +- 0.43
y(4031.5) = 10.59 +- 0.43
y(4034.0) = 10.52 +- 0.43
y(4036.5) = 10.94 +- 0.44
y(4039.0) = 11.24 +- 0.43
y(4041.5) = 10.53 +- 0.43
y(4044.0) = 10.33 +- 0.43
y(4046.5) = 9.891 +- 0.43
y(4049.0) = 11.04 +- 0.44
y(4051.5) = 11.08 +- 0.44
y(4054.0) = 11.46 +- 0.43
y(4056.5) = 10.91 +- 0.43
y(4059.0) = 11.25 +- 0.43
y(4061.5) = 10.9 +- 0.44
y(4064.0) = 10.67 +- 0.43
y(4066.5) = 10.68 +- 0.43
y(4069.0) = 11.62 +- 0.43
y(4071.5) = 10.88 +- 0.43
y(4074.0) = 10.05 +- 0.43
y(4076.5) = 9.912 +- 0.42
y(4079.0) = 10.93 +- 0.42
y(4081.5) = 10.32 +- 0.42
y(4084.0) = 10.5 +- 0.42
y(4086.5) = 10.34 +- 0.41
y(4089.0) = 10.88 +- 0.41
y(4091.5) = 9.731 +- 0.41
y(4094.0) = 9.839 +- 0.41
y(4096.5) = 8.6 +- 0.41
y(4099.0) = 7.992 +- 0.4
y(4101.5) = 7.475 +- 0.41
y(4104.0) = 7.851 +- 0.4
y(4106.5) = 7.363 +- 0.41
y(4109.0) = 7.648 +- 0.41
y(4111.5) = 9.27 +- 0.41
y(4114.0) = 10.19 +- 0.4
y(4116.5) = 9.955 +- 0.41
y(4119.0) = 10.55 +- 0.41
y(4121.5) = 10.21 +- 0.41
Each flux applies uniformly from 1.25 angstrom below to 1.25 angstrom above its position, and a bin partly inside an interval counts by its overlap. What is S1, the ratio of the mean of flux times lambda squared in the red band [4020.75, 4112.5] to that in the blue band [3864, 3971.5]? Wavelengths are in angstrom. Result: 1.24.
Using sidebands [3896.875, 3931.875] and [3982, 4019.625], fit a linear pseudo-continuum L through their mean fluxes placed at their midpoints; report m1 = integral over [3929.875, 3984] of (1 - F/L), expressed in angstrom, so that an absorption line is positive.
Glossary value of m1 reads 8.2 angstrom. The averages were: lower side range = 9.24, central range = 8.25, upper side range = 10.2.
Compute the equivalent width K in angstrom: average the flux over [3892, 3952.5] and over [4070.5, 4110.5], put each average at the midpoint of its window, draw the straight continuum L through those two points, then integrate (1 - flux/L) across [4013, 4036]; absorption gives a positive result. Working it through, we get -3.53 angstrom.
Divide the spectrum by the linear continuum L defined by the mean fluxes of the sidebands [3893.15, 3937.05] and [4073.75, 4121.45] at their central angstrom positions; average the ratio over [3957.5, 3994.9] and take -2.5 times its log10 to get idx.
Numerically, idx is 0.09 mag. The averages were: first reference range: 8.8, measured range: 8.33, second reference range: 9.45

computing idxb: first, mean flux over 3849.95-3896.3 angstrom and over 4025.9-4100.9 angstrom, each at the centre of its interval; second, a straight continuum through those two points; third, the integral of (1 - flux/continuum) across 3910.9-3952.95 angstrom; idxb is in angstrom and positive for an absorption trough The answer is 2.5 angstrom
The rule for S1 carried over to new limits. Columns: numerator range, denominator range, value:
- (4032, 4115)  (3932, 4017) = 1.17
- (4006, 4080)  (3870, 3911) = 1.38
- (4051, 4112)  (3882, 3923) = 1.27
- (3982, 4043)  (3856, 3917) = 1.20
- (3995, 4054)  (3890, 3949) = 1.28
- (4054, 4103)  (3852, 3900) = 1.23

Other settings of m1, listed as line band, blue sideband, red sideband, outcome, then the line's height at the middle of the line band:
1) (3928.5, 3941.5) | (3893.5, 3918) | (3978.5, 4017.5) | 2.3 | 9.43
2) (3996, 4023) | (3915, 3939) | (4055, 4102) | -2.8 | 9.49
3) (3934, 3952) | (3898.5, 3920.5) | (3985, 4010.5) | 1.4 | 9.8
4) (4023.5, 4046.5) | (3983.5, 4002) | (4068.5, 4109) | -1.9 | 9.85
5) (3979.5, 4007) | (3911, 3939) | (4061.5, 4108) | -2.1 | 9.23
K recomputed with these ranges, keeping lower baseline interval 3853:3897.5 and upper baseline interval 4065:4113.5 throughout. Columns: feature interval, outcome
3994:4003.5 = -1.0 angstrom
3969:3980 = 3.1 angstrom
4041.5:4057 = -2.0 angstrom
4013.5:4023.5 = -1.1 angstrom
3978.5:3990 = 0.2 angstrom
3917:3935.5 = 1.5 angstrom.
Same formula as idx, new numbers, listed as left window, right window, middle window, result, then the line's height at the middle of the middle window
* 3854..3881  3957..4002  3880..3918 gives 0.195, 10.1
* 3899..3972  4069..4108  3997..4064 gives -0.150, 9.29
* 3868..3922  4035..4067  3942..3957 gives -0.004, 9.52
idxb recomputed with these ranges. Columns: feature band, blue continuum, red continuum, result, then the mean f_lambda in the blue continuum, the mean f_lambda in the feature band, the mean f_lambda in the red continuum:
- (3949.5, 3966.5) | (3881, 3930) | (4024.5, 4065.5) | 0.56 angstrom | 8.59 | 9.1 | 10.8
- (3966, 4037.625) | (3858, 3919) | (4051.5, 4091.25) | 4.26 angstrom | 9.29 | 9.6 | 10.7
